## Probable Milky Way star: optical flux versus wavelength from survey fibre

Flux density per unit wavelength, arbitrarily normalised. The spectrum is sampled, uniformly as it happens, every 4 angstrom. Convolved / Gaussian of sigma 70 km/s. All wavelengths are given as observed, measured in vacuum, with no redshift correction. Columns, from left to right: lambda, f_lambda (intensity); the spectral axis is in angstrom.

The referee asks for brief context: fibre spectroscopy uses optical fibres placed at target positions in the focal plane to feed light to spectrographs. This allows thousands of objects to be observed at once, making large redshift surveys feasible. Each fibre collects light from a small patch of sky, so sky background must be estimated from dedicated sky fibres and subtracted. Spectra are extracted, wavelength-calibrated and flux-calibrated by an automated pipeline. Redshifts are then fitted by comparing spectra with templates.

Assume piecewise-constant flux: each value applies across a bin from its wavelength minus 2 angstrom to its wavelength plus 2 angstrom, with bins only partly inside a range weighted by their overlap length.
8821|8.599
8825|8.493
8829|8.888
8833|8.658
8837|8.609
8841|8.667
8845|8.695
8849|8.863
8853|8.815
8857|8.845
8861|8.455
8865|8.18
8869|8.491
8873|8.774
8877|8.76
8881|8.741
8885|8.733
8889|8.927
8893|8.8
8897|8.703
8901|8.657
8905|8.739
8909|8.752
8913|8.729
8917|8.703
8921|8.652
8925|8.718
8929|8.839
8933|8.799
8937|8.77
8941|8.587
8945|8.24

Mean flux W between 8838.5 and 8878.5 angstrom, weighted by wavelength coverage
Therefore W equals 8.65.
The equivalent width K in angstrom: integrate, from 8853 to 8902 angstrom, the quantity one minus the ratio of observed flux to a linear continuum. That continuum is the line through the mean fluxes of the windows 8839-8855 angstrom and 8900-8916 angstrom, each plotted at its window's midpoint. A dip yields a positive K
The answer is 0.4 angstrom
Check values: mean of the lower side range 8.76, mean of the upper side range 8.72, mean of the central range 8.68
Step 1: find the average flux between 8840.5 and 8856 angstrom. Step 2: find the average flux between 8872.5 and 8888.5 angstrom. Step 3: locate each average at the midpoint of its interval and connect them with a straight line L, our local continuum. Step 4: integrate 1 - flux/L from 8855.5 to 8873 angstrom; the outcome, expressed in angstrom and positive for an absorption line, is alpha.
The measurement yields 0.5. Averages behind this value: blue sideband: 8.77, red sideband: 8.77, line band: 8.51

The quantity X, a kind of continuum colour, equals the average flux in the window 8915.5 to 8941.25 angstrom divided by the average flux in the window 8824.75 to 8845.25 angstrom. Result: 1.01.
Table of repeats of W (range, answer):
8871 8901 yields 8.77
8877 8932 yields 8.75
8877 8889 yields 8.77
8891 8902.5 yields 8.72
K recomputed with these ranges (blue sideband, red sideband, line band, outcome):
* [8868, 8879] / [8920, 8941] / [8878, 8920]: -0.1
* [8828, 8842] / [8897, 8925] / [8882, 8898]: -0.2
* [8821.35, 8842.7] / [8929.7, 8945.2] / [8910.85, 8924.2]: -0.1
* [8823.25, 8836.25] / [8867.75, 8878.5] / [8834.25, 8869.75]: 0.2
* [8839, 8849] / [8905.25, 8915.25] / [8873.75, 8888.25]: -0.1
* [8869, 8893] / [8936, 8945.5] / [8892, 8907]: 0.0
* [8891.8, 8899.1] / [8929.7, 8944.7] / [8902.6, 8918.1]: 0.0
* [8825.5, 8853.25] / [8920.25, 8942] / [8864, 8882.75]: 0.3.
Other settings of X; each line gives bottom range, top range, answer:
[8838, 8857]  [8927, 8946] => 0.99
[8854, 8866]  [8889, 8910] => 1.02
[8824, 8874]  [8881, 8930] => 1.01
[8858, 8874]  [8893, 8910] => 1.03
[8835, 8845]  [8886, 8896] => 1.02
